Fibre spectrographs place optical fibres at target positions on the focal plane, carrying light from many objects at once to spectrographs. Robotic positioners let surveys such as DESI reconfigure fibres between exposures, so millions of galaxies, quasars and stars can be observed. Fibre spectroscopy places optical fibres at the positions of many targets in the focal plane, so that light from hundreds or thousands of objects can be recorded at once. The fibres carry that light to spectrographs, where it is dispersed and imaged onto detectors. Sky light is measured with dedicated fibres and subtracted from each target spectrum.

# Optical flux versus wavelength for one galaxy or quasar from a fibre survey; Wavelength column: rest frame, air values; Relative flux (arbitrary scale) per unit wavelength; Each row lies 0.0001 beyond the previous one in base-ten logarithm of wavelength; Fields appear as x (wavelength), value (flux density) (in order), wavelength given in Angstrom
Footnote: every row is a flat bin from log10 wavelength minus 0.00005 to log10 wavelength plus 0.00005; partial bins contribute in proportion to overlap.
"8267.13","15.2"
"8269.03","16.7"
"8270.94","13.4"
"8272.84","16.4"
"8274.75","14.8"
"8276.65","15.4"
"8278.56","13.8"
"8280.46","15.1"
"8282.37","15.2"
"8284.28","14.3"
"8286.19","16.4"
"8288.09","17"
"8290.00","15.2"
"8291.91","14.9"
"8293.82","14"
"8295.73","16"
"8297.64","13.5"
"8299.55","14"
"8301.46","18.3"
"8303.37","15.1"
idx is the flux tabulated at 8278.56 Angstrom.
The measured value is 13.8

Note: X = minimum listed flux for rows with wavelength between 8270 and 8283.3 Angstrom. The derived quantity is 13.4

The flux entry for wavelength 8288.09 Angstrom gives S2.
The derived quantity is 17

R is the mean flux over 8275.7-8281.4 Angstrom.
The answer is 14.8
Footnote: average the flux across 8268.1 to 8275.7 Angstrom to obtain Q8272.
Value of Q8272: 15.3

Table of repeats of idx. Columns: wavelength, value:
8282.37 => 15.2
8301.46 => 18.3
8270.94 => 13.4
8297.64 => 13.5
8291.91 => 14.9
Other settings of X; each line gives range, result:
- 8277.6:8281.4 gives 13.8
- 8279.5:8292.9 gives 14.3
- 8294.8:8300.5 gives 13.5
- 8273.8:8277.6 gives 14.8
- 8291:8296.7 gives 14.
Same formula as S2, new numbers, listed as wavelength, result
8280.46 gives 15.1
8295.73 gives 16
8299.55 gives 14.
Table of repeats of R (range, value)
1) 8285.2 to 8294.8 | 15.5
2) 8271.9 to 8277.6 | 15.5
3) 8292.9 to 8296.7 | 15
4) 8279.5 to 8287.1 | 15.2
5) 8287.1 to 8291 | 16.1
